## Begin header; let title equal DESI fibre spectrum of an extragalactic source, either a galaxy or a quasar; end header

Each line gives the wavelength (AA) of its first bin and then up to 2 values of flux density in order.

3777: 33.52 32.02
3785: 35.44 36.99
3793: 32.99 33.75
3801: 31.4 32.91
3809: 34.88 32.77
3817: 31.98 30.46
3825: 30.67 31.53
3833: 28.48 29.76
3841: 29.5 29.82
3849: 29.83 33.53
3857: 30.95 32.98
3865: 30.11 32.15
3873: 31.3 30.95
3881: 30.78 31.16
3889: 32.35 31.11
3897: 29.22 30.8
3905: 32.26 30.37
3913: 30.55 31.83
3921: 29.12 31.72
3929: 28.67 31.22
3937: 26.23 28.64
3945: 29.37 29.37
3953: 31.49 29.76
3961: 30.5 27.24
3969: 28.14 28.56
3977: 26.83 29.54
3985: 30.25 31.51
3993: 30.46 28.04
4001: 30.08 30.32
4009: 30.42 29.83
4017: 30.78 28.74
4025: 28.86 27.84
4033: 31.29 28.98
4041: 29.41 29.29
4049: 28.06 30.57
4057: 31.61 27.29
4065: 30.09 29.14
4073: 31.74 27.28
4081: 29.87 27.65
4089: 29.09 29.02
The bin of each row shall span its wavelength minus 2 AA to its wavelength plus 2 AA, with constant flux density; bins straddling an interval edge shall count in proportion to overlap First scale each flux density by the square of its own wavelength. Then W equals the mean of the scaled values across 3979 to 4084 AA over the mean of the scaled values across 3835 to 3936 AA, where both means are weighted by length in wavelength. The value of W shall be 1.0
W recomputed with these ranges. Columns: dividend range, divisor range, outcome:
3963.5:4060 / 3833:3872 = 1.03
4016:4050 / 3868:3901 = 1.01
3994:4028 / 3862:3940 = 1.02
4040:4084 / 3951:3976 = 1.06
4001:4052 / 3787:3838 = 1.02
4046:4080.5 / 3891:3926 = 1.04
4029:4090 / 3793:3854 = 1.05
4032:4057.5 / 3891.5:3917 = 1.04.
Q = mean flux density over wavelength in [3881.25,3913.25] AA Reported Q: 31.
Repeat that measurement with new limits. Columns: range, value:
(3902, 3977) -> 29.7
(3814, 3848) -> 30.3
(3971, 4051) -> 29.5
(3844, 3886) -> 31.3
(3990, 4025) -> 29.8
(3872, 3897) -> 31.1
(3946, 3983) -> 29.1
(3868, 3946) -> 30.5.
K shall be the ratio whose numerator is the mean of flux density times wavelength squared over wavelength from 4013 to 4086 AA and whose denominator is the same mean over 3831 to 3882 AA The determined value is 1.05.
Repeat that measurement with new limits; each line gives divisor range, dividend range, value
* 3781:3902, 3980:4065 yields 1.03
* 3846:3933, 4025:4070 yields 1.03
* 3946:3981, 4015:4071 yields 1.05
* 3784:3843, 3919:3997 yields 0.98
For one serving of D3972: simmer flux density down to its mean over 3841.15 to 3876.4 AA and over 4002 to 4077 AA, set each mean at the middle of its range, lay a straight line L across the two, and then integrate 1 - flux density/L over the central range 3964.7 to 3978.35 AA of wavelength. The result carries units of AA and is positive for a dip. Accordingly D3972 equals 1.1 AA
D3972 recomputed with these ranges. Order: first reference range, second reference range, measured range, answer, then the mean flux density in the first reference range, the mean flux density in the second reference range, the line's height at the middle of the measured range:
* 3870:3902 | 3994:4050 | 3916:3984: 2.2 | 31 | 29.5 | 30.3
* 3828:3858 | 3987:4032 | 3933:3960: 0.6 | 30.4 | 29.8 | 30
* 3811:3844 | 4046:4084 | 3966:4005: 0.8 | 30.6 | 29.5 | 29.8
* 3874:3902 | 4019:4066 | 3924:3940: 0.6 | 30.9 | 29.3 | 30.5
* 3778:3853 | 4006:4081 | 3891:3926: 0.3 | 32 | 29.5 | 31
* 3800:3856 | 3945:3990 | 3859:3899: -0.9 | 31.2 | 29.3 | 30.5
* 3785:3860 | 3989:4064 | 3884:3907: -0.1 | 31.9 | 29.6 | 31.1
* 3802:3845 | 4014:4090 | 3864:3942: 0.1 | 31.2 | 29.4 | 30.6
